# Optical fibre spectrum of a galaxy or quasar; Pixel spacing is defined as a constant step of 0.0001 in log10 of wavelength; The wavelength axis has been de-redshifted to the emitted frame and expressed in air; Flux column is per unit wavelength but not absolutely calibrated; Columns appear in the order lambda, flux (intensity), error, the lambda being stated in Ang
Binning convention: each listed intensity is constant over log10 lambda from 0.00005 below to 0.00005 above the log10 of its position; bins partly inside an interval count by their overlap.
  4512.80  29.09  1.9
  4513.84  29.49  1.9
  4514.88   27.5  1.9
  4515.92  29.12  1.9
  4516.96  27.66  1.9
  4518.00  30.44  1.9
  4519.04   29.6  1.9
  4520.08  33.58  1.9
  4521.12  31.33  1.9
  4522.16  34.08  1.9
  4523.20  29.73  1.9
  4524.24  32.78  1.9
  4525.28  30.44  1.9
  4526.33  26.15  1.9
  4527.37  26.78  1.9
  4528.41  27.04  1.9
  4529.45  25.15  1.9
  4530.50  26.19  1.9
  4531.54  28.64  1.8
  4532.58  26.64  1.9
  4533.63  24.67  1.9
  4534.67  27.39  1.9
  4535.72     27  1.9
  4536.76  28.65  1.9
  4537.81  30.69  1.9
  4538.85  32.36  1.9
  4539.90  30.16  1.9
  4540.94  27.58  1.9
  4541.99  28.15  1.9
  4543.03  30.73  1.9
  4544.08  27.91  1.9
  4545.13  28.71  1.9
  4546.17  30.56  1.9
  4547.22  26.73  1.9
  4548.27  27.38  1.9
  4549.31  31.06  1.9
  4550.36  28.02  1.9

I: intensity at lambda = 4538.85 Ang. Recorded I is 32.36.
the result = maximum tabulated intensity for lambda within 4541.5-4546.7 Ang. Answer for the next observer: 30.73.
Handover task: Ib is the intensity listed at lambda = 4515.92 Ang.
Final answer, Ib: 29.12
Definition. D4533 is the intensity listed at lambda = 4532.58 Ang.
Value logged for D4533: 26.64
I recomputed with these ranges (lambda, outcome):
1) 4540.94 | 27.58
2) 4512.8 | 29.09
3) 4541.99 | 28.15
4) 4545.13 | 28.71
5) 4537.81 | 30.69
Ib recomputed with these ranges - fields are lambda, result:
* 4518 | 30.44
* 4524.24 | 32.78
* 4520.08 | 33.58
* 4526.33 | 26.15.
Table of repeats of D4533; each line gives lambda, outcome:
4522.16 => 34.08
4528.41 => 27.04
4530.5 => 26.19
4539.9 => 30.16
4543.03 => 30.73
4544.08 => 27.91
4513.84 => 29.49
